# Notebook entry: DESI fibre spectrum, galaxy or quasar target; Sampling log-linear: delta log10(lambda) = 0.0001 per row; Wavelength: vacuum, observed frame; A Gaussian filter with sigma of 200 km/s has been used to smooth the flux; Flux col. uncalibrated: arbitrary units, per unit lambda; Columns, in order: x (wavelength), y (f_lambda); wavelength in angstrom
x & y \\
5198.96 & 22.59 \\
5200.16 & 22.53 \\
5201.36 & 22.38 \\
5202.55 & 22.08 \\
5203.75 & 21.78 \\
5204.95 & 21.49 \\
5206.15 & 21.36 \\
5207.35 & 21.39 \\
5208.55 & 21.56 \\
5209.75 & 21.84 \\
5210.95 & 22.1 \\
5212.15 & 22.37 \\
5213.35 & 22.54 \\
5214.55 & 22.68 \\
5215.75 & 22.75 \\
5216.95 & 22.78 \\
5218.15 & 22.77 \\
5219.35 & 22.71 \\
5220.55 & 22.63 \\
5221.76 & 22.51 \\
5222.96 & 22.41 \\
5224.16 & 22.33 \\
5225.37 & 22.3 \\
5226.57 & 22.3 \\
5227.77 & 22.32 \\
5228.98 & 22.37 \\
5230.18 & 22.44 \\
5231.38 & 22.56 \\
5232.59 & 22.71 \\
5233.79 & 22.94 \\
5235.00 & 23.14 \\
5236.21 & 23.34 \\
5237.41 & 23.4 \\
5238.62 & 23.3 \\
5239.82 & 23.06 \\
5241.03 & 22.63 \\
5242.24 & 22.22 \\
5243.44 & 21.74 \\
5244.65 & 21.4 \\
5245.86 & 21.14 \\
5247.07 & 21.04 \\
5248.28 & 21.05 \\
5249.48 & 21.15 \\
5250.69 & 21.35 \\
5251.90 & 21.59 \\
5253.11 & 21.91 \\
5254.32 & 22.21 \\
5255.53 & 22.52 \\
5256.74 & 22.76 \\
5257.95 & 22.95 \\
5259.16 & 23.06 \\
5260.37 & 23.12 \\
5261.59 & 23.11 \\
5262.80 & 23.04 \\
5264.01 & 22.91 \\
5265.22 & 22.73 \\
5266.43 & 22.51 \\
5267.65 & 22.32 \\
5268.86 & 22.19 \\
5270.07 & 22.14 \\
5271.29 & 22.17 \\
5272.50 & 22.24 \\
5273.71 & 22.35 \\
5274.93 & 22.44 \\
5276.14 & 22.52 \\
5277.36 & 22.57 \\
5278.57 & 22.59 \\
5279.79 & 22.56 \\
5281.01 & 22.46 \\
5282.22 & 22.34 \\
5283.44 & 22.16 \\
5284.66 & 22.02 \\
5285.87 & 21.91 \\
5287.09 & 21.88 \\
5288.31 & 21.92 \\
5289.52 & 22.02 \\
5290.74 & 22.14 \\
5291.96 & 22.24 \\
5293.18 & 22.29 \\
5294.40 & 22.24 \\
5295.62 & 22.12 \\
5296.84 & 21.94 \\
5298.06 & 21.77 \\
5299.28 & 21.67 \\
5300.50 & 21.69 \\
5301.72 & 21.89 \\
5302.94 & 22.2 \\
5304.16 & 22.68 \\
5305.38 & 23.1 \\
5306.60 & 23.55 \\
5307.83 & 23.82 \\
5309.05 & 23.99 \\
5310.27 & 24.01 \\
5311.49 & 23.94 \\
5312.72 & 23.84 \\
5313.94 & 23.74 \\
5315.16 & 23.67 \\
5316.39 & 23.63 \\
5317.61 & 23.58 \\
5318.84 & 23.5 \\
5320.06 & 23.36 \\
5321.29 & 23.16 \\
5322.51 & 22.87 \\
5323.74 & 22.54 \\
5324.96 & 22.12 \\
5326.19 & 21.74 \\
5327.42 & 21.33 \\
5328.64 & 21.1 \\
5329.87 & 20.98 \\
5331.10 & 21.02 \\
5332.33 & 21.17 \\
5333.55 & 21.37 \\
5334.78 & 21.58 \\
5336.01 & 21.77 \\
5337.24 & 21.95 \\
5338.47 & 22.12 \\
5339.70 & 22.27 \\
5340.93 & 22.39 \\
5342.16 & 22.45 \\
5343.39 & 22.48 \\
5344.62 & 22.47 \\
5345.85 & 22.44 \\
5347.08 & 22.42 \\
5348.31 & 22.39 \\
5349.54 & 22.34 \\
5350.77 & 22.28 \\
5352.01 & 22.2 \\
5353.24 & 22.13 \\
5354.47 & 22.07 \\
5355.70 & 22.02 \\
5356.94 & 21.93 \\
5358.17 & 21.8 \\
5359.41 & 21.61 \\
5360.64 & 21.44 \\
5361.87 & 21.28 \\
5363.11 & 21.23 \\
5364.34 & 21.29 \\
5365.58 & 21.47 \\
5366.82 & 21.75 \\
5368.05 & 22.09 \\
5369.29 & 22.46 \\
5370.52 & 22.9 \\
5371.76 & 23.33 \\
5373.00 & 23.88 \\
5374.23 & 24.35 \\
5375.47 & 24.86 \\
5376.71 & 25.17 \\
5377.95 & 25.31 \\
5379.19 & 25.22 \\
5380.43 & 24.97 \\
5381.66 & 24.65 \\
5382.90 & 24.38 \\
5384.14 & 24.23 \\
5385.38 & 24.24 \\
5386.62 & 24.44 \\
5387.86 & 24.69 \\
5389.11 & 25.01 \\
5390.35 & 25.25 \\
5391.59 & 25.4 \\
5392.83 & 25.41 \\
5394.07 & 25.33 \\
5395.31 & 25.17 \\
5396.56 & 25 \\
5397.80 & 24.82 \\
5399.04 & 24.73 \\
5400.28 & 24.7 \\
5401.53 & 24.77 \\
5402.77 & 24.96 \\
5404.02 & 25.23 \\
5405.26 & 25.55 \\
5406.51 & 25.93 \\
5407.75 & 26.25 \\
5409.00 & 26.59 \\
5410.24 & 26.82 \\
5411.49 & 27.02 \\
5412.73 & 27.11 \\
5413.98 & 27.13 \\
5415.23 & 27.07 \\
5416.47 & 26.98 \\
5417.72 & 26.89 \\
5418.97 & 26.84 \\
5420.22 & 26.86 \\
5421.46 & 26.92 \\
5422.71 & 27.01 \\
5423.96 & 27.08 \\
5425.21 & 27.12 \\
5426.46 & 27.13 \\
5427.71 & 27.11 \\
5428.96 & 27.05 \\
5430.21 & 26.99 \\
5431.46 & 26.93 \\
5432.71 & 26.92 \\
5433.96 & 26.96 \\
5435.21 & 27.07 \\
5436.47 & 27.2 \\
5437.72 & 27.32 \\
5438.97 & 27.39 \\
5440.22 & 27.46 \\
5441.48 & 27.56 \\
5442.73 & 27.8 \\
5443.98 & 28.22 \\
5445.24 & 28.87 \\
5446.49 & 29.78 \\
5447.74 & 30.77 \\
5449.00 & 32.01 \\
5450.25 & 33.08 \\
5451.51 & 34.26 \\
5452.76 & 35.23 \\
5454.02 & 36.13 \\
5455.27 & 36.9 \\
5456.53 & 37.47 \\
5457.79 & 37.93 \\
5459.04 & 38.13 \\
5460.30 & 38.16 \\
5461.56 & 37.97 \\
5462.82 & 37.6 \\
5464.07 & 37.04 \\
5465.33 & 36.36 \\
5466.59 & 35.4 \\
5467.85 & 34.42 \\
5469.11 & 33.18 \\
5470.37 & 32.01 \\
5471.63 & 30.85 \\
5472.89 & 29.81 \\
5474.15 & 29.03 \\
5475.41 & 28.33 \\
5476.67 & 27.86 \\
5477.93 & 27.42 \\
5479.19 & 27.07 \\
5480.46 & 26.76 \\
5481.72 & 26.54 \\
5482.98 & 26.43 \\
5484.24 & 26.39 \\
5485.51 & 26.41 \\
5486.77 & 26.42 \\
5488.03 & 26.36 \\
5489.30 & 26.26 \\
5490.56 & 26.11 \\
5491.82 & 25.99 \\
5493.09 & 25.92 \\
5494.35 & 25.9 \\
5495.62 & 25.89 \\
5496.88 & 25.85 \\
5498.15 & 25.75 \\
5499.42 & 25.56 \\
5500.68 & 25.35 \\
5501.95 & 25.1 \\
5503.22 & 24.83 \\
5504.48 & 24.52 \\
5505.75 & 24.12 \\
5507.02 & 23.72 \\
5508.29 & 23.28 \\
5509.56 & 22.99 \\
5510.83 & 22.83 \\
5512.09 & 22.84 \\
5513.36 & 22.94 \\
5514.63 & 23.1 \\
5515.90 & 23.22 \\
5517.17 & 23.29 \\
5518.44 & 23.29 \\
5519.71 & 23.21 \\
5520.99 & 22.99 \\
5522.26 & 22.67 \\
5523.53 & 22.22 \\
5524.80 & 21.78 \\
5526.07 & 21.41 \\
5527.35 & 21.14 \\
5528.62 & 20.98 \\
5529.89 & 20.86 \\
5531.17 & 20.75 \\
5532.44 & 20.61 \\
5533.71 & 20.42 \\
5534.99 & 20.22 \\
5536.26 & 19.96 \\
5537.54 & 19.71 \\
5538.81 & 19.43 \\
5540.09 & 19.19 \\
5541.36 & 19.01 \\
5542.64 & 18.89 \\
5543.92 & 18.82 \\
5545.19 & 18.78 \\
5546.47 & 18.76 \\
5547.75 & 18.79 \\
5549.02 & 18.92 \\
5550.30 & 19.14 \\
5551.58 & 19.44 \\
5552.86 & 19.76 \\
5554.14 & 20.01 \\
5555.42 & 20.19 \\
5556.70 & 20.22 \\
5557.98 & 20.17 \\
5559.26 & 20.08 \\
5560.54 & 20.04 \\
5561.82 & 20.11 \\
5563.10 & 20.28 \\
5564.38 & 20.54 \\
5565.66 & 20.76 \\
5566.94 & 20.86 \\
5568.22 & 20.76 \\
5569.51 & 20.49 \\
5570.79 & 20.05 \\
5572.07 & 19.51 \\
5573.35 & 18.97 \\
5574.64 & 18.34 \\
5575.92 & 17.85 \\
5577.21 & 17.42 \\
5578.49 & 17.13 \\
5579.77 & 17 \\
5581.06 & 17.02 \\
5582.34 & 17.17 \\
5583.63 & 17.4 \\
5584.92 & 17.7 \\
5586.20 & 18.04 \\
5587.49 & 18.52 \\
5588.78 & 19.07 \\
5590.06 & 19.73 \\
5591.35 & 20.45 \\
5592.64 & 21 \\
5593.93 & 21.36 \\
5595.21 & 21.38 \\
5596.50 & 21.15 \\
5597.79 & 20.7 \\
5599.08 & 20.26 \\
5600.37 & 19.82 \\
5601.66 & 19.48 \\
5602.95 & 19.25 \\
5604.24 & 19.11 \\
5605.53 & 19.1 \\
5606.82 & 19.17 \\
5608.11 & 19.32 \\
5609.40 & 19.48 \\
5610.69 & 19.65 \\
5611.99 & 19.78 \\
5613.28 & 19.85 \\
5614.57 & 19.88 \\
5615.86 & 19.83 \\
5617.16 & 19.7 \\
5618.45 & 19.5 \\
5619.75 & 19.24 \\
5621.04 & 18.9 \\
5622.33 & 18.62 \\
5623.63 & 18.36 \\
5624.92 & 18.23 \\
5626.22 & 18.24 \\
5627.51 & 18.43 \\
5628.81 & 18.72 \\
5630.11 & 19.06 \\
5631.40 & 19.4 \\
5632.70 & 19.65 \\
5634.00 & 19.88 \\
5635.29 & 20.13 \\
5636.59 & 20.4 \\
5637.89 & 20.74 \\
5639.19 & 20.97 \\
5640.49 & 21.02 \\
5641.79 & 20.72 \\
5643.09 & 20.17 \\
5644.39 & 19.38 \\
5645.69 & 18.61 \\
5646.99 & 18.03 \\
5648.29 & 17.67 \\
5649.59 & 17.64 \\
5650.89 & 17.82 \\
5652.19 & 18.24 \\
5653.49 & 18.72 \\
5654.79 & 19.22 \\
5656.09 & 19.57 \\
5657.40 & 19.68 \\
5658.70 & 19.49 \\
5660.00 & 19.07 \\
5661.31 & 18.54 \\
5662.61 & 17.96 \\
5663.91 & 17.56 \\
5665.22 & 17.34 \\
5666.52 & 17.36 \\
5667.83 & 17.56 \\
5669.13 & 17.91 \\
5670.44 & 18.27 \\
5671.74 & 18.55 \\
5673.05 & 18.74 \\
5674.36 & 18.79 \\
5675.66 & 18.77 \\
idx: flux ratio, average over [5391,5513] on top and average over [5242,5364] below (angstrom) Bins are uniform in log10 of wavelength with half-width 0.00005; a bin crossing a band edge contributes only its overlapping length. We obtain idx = 1.3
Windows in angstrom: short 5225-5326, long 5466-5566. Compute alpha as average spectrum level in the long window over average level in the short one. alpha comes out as 1.0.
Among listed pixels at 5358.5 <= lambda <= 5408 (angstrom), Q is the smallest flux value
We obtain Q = 21.23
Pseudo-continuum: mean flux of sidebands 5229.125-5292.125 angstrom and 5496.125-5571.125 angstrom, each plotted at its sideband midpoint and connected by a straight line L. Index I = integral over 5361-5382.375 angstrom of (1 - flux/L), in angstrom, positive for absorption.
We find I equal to -1.3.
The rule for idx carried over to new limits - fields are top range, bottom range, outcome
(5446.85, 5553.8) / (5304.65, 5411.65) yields 1.12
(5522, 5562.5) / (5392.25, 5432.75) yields 0.76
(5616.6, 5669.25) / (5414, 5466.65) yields 0.62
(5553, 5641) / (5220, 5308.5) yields 0.87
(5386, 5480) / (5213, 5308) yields 1.29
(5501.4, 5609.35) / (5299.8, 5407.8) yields 0.88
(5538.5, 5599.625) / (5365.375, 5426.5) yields 0.77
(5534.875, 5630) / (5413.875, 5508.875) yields 0.67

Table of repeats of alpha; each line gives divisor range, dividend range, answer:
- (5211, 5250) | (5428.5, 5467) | 1.42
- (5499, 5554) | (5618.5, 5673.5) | 0.88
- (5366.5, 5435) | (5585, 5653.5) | 0.76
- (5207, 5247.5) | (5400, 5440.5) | 1.19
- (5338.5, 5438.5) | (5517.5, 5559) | 0.83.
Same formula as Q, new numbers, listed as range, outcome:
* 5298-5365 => 20.98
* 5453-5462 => 36.13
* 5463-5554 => 18.76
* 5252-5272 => 21.91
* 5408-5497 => 25.85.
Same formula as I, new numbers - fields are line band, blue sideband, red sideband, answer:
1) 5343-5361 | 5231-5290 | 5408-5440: 2.0 angstrom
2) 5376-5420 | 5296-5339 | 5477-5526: -3.8 angstrom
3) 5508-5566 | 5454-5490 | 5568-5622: 9.9 angstrom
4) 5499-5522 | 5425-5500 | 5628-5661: 2.9 angstrom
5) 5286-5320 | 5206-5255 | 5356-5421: 0.8 angstrom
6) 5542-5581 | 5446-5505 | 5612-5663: 8.0 angstrom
